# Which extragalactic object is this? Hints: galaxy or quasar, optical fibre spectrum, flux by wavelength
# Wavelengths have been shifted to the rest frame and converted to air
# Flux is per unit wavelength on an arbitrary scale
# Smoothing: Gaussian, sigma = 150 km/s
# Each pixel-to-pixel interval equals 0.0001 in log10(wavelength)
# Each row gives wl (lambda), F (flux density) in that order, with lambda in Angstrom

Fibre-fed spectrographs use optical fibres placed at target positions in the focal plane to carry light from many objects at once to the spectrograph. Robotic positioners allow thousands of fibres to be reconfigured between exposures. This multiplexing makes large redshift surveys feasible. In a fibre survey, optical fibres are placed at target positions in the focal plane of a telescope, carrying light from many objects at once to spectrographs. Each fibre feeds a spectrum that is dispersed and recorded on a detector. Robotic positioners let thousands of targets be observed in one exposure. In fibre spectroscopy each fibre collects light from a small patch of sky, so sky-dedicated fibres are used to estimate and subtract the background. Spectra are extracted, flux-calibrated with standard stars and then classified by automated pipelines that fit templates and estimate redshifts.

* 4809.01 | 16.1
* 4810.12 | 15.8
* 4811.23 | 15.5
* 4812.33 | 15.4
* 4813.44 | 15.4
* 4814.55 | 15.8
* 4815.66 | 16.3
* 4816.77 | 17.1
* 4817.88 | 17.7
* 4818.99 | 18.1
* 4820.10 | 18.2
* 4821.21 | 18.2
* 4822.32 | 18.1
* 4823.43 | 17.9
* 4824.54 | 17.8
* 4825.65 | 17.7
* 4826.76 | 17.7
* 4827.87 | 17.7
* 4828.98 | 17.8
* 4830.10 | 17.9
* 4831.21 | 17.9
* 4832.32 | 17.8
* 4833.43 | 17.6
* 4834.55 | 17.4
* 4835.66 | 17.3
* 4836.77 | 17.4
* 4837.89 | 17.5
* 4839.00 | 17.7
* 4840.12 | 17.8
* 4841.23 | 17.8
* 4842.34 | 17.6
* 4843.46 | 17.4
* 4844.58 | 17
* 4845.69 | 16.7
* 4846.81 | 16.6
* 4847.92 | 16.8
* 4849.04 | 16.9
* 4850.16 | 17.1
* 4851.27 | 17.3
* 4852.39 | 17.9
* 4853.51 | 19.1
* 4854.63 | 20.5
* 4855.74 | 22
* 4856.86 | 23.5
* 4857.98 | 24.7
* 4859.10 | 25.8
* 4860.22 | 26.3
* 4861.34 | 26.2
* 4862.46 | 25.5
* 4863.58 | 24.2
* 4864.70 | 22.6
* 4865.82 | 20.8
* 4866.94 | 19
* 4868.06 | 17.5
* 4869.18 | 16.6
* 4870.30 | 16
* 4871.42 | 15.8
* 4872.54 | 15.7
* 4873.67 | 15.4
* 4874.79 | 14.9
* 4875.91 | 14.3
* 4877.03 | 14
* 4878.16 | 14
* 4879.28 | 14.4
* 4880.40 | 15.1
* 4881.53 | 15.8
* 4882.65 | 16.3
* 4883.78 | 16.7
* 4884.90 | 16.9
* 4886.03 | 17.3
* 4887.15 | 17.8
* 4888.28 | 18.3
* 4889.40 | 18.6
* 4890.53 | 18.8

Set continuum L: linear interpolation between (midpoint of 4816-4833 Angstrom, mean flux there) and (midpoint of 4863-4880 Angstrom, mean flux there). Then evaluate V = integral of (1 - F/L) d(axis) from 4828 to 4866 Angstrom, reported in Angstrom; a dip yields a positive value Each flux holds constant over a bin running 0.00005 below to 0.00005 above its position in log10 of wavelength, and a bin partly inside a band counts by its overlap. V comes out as -4.6 Angstrom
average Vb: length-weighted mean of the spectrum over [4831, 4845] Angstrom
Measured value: 17.5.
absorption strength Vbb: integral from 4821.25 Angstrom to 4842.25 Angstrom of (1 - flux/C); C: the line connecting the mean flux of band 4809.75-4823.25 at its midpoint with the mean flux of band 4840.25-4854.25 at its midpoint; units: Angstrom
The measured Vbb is -0.74 Angstrom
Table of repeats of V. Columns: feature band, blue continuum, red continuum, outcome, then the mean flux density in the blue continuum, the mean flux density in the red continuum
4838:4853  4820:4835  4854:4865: 2.84 Angstrom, 17.8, 24.1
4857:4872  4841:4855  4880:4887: -4.04 Angstrom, 17.5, 16.5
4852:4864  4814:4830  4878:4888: -4.70 Angstrom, 17.6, 16.2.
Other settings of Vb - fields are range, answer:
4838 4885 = 18.4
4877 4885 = 15.4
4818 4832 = 17.9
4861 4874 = 19.6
